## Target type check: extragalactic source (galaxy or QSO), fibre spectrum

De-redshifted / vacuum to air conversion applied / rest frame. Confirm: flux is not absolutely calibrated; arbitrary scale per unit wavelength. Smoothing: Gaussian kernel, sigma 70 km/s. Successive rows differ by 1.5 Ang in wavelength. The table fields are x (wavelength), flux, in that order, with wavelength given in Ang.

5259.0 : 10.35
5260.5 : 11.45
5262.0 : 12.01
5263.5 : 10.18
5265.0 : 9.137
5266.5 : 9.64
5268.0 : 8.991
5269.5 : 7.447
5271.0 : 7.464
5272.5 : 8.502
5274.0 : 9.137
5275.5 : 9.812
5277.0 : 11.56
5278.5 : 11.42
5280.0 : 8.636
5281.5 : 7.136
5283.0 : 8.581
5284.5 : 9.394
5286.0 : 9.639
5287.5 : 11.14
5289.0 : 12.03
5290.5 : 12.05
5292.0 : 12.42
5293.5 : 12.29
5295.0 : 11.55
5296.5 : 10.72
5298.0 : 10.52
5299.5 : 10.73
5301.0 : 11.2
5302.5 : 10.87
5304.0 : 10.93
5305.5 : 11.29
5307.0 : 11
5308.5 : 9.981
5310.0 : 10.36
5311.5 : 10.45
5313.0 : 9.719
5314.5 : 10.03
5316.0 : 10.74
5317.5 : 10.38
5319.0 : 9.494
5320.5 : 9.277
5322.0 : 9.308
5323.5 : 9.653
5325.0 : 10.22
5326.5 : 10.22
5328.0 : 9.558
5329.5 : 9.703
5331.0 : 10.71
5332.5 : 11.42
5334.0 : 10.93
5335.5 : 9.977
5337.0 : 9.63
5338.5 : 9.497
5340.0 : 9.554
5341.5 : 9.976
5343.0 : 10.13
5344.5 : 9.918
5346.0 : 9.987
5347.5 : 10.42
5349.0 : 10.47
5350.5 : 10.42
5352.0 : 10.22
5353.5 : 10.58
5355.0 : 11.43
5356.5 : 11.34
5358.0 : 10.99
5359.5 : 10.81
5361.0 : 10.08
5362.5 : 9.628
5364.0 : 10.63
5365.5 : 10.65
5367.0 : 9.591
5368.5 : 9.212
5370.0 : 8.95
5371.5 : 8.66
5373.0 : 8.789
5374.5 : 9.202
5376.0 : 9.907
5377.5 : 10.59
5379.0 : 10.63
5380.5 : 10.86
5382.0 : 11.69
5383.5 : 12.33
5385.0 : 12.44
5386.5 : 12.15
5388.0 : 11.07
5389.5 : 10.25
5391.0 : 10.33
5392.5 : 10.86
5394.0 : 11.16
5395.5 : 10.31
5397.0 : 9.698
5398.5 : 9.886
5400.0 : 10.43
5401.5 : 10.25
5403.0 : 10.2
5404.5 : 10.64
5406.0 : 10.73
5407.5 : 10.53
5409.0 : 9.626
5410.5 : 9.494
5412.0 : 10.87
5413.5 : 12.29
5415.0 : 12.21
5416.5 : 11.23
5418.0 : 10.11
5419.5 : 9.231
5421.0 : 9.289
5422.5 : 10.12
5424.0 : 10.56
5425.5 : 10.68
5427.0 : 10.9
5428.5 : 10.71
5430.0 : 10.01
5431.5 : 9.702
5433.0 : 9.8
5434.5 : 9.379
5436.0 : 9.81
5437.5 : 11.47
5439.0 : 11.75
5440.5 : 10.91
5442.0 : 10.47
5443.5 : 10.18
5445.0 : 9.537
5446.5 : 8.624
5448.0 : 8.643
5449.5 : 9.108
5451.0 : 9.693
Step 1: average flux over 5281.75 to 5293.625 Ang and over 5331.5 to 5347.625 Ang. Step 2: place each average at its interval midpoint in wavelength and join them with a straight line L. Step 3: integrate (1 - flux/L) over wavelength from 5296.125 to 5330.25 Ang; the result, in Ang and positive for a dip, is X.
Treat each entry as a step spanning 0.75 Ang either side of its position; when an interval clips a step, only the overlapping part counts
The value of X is 0.5 Ang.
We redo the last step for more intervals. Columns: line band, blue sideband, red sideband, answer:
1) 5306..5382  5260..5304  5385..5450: 1.08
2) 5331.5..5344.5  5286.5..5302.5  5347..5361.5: 0.90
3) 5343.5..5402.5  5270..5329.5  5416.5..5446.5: -1.18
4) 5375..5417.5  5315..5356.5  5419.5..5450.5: -2.93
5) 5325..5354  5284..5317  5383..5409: 1.72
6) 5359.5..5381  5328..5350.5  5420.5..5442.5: 0.83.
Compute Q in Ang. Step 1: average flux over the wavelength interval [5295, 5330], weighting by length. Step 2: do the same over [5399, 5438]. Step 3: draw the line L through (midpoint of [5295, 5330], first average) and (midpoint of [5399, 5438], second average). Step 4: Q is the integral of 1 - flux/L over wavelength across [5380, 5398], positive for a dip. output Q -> -1.2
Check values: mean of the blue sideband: 10.3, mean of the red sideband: 10.4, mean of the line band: 11.1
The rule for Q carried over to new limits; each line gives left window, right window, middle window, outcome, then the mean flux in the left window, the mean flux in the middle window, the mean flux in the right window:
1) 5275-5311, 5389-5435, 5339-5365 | 0.3 Ang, 10.6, 10.4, 10.4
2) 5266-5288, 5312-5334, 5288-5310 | -3.7 Ang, 9.21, 11.2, 10.1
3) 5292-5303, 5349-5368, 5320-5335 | 1.0 Ang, 11.2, 10.1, 10.5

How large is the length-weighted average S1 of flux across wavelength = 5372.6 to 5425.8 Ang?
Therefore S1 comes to 10.6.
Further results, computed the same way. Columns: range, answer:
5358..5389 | 10.4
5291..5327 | 10.6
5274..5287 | 9.53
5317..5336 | 10.1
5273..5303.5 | 10.5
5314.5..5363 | 10.2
